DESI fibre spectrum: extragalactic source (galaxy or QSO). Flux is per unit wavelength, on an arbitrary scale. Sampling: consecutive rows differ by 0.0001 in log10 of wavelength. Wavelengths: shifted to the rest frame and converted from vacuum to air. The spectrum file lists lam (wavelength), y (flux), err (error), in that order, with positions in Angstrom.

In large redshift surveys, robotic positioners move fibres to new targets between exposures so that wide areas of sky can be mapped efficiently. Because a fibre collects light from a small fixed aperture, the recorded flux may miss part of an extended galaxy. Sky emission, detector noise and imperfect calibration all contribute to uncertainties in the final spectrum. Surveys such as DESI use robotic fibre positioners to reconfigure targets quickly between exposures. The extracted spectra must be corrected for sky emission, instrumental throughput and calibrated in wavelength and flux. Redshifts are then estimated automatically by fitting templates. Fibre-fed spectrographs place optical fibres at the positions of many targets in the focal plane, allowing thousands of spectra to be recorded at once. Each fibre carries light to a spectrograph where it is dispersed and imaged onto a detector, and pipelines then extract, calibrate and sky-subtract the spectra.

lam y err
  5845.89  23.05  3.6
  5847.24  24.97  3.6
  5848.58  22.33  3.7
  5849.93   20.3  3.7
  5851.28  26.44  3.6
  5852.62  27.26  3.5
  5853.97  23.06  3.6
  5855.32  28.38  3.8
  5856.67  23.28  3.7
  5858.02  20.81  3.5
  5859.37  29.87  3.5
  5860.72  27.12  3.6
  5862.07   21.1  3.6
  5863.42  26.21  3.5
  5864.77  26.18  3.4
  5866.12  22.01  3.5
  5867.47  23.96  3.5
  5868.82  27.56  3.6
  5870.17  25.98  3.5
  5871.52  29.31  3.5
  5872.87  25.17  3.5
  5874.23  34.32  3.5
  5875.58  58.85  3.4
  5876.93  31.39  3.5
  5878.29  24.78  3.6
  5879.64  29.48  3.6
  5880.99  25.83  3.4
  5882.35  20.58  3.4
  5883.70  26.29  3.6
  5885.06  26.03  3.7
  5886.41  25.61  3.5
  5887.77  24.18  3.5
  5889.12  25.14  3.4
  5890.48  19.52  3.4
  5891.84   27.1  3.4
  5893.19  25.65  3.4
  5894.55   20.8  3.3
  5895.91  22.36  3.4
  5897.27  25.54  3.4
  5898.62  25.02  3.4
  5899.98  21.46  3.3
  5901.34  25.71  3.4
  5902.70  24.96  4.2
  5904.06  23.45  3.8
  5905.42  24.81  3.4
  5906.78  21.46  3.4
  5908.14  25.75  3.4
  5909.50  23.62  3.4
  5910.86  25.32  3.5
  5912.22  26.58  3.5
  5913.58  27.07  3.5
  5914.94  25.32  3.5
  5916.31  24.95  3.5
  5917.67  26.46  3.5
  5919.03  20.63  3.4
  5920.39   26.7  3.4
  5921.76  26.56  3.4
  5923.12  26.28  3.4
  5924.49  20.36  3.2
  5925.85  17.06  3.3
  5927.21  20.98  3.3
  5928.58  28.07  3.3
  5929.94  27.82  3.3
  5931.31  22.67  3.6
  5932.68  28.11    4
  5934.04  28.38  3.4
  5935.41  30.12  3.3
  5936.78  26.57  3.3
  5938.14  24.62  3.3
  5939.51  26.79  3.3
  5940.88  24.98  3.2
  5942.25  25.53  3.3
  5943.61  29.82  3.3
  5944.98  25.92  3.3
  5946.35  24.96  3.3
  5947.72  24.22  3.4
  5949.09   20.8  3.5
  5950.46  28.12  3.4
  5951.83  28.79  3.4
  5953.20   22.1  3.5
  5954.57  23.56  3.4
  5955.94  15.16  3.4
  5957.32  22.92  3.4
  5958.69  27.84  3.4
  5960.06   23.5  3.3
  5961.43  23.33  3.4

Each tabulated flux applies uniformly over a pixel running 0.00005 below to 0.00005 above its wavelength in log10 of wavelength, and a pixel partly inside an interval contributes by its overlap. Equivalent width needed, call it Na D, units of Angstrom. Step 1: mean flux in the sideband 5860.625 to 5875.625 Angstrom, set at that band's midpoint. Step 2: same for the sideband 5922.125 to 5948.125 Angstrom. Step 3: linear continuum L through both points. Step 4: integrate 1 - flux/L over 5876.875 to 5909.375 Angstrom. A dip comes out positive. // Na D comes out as 2.9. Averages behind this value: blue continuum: 27.8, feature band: 24.6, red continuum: 25.5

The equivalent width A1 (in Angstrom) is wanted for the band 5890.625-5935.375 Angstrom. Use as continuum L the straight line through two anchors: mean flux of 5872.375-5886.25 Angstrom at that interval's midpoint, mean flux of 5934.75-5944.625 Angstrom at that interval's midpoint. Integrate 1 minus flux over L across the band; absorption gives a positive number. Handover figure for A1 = 5.8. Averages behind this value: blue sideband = 30.2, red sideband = 26.9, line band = 24.6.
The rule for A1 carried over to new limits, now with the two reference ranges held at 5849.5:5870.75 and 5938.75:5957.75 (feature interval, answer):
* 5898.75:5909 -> 0.33 Angstrom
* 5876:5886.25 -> -0.91 Angstrom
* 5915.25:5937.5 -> -0.40 Angstrom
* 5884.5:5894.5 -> 0.15 Angstrom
